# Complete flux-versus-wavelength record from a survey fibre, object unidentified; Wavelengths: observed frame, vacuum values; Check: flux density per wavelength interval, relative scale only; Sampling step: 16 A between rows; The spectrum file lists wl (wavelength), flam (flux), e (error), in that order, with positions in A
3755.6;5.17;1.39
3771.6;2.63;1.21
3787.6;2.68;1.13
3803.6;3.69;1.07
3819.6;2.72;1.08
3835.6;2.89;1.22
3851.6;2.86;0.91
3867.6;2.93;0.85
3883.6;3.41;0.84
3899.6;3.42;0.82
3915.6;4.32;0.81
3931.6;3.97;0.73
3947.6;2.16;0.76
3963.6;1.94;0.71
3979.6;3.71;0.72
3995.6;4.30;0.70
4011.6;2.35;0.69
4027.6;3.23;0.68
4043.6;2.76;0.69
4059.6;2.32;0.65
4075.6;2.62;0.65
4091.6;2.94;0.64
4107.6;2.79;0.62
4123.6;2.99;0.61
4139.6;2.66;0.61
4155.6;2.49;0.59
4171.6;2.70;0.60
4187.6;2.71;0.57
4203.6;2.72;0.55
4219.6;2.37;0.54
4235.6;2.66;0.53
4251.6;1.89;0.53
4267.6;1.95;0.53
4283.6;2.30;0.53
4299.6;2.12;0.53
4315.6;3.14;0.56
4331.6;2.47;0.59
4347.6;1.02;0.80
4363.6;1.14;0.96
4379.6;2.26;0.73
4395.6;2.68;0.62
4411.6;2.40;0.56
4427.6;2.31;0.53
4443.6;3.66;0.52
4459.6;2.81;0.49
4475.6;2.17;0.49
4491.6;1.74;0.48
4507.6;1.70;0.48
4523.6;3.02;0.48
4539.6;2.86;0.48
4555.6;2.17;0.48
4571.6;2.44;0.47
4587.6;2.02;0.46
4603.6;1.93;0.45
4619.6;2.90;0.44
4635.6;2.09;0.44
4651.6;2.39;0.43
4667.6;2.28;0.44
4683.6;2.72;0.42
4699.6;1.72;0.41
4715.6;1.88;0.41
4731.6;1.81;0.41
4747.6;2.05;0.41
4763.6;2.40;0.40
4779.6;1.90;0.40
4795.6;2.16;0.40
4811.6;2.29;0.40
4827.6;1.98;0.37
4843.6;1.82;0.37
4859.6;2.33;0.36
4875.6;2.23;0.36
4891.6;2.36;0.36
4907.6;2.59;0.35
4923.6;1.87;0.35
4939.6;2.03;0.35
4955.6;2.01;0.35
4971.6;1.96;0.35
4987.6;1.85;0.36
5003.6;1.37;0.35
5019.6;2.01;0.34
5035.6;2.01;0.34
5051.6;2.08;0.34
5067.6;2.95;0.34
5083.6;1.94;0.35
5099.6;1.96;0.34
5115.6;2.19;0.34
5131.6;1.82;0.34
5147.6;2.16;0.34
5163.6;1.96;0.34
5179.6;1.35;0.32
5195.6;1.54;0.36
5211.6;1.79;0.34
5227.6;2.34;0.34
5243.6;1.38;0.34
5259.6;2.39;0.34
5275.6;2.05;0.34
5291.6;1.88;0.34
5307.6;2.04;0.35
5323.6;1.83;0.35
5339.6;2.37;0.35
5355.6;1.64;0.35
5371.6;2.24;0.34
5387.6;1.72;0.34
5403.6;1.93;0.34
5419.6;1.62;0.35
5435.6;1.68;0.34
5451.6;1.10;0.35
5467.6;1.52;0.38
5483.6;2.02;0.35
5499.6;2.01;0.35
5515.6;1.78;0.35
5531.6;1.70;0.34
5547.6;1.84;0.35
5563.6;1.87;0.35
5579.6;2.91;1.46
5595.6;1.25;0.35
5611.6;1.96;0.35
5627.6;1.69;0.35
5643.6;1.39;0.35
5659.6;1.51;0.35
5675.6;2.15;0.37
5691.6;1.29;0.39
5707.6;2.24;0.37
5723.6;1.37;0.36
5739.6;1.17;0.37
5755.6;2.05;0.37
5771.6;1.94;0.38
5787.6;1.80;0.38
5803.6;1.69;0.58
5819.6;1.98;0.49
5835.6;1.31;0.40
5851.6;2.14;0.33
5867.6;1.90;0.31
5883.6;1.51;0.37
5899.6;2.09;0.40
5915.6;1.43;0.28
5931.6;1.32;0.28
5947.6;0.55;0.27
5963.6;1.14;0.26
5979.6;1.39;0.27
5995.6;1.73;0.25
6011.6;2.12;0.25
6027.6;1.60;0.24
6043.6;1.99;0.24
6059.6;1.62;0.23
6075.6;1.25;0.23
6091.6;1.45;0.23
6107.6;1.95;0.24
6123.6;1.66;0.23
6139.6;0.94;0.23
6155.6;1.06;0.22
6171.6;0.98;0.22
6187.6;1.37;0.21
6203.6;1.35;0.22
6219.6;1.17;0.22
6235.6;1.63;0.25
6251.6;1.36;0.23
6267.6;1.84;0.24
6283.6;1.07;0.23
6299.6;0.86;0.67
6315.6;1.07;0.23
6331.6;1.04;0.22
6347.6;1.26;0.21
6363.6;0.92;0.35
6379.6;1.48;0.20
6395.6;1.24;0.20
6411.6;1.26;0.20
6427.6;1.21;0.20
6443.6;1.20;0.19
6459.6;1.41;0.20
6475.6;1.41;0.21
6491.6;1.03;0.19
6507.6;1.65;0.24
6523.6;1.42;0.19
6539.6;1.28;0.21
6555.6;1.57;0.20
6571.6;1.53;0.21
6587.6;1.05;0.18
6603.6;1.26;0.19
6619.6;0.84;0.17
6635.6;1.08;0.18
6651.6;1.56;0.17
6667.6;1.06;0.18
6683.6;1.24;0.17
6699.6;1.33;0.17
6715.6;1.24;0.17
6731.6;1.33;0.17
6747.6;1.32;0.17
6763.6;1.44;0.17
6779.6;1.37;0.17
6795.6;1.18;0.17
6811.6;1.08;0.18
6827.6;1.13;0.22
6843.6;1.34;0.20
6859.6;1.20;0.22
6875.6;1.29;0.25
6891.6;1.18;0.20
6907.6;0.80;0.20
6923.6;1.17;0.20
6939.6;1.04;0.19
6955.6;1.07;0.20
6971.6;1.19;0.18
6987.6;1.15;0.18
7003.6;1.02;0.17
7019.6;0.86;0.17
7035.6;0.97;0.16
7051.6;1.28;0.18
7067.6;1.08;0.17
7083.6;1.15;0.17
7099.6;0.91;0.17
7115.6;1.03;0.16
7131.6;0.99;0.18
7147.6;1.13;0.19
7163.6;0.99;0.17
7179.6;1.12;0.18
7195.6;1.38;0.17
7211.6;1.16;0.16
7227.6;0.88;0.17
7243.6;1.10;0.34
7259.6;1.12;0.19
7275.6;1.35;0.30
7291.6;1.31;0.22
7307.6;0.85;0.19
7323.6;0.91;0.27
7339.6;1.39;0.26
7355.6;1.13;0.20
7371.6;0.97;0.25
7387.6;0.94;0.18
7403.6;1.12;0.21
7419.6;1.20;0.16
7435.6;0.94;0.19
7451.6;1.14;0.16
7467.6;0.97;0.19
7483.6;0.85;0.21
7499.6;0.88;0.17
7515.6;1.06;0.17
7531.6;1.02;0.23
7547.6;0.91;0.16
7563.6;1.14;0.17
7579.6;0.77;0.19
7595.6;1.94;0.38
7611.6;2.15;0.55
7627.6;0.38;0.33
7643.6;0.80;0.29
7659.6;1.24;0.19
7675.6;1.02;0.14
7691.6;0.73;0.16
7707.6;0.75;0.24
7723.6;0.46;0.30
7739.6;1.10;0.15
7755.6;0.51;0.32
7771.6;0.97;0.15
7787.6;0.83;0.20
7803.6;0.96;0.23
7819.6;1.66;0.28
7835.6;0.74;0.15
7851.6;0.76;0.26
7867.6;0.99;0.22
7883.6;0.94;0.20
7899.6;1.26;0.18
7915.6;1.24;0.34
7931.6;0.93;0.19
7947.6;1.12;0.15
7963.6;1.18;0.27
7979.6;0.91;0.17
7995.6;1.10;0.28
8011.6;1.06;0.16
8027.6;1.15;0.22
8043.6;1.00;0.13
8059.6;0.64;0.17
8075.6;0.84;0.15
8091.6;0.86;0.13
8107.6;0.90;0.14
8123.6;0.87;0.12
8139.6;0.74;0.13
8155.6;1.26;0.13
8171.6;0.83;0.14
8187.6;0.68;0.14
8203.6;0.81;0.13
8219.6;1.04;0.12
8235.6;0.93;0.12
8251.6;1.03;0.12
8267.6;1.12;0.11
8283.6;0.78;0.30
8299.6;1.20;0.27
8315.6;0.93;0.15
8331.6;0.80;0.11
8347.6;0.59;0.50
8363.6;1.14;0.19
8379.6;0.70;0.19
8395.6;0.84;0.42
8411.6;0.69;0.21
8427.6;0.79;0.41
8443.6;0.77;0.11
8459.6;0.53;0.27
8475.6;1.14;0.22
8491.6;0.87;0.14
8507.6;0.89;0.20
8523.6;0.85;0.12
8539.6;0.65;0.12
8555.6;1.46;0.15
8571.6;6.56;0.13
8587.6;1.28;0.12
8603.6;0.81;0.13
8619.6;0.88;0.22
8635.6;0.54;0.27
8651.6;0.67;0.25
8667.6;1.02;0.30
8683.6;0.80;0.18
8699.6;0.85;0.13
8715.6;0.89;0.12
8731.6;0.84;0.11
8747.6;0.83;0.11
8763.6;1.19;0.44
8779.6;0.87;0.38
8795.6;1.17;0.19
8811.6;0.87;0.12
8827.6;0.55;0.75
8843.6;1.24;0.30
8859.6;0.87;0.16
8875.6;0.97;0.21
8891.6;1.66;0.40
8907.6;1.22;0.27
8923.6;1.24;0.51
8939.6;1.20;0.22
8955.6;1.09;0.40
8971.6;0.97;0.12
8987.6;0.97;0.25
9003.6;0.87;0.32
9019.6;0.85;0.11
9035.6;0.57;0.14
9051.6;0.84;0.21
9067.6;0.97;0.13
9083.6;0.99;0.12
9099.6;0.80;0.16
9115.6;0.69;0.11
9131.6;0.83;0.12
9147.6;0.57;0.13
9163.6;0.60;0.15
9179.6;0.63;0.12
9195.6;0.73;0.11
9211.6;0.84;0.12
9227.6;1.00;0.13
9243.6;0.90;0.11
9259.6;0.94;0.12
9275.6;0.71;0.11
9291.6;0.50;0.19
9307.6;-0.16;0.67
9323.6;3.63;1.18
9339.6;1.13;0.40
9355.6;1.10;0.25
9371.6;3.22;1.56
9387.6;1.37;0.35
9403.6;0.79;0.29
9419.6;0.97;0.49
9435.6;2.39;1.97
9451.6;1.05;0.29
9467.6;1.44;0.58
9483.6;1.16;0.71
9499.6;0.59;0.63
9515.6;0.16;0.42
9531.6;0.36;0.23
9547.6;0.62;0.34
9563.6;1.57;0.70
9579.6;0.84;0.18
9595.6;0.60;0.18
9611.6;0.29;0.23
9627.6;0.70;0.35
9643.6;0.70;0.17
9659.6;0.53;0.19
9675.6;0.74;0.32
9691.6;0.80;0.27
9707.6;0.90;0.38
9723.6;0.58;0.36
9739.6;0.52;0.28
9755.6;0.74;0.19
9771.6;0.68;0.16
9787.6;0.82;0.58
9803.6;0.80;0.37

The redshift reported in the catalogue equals 1.30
